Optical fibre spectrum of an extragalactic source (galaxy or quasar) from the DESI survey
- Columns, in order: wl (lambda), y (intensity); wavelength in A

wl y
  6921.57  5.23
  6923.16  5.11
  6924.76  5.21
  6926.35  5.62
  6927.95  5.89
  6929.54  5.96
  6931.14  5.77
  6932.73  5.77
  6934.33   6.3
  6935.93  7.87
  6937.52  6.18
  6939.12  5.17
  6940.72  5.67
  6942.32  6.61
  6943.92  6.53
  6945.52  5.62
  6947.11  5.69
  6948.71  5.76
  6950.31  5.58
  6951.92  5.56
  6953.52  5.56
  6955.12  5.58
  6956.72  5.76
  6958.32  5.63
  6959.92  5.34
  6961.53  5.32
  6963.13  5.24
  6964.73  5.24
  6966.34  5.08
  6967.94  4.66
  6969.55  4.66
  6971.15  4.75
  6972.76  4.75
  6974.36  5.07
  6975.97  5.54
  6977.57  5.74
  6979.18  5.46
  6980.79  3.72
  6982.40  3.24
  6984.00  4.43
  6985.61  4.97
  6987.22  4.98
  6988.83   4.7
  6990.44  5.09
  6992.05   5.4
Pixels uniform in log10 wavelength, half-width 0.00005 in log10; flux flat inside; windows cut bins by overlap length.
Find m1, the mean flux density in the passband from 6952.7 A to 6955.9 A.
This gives 5.57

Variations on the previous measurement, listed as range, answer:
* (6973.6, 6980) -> 5.45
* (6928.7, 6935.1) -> 5.95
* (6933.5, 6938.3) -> 6.78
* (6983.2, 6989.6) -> 4.77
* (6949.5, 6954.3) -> 5.56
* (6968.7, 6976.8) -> 4.96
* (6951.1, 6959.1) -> 5.62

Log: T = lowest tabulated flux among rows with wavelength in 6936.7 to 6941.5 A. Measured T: 5.17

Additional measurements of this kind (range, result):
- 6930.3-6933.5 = 5.77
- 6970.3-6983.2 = 3.24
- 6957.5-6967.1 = 5.08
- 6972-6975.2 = 4.75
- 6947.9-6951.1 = 5.58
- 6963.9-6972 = 4.66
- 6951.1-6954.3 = 5.56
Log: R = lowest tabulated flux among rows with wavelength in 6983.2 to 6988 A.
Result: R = 4.43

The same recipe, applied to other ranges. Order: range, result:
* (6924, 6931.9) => 5.21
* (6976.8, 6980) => 5.46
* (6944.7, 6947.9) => 5.62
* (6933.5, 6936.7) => 6.3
